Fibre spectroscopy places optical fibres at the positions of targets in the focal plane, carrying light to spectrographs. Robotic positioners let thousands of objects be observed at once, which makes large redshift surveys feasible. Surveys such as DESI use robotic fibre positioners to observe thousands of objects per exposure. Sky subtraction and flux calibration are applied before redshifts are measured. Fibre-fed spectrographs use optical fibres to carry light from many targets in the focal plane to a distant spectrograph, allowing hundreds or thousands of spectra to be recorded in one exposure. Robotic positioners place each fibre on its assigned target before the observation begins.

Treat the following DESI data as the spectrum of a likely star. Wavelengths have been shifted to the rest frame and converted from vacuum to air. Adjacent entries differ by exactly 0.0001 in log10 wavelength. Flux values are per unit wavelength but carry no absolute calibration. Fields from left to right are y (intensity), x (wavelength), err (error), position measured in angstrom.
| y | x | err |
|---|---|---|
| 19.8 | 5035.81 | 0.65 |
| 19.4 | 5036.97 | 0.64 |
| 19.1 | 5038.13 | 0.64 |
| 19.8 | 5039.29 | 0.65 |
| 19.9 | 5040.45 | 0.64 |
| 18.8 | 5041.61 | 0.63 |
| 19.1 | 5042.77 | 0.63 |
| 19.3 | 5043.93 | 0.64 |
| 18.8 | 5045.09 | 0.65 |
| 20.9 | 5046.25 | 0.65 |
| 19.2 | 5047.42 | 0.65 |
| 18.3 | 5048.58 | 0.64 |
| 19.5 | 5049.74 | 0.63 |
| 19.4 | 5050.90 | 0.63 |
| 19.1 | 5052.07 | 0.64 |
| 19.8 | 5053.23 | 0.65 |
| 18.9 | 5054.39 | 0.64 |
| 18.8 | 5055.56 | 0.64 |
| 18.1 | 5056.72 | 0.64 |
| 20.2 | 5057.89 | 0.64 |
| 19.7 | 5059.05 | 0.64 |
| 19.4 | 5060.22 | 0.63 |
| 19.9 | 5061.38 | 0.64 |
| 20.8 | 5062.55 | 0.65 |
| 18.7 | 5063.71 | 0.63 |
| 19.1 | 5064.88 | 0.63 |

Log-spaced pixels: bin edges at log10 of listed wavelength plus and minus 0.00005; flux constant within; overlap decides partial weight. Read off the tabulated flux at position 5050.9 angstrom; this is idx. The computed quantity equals 19.4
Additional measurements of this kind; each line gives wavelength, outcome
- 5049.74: 19.5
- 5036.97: 19.4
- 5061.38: 19.9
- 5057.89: 20.2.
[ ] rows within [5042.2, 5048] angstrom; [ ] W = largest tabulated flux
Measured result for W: 20.9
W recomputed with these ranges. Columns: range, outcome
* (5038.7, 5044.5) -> 19.9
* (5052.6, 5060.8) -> 20.2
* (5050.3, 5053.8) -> 19.8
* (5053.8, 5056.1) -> 18.9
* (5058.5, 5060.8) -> 19.7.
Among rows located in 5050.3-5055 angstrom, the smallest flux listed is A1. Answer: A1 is 18.9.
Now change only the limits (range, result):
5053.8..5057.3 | 18.1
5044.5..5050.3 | 18.3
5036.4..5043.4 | 18.8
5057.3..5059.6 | 19.7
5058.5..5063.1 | 19.4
